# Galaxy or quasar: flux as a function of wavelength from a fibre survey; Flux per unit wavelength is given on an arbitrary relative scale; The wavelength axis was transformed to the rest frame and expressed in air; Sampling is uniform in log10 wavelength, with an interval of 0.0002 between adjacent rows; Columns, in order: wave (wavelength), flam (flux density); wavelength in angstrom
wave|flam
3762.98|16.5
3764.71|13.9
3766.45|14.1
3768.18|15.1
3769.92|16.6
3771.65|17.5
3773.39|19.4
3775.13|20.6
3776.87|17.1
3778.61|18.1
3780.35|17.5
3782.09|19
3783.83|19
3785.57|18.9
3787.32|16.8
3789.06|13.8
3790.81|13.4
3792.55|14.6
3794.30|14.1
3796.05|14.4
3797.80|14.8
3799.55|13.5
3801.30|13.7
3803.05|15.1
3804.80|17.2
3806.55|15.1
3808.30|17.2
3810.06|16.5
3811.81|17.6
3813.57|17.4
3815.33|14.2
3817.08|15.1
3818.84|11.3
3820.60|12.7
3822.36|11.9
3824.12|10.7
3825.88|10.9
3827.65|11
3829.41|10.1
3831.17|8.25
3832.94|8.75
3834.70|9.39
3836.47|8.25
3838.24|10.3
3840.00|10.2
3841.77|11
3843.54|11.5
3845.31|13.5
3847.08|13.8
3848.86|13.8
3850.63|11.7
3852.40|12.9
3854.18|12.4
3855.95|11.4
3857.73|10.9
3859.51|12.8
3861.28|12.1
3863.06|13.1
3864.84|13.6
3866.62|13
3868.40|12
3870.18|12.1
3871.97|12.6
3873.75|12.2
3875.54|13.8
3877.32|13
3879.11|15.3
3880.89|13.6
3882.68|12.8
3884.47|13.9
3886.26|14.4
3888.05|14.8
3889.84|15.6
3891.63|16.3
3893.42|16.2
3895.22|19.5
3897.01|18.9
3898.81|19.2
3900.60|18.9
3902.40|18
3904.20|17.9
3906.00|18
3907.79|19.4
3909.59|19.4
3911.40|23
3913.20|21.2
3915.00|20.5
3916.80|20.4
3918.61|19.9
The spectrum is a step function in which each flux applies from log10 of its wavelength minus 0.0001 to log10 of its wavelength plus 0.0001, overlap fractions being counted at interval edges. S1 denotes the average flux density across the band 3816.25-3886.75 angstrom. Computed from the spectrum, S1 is 12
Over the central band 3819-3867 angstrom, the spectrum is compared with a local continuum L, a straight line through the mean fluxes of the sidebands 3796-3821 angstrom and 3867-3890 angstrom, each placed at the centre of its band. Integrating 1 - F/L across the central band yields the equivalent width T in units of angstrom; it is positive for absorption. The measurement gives 9.5 angstrom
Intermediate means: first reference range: 15.1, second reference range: 13.5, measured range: 11.5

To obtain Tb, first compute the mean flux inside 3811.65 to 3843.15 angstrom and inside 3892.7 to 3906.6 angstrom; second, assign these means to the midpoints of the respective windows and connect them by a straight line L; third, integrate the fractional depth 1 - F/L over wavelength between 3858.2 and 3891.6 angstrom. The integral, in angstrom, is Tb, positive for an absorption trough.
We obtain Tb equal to 5.4 angstrom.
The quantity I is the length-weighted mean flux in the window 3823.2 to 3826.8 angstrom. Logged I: 10.8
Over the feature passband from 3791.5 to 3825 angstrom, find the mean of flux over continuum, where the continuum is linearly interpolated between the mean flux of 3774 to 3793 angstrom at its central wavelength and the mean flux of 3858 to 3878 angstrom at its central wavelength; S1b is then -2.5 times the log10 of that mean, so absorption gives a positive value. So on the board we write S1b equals 0.10 mag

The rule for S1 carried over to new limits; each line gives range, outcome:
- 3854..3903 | 14.4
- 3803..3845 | 12.5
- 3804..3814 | 16.8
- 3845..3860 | 12.5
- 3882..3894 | 14.9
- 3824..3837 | 9.64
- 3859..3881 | 13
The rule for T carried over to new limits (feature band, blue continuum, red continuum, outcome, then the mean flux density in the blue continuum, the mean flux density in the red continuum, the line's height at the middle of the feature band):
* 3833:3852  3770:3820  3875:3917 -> 6.2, 16.2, 17.2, 16.7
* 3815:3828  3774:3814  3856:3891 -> 2.6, 16.3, 13.2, 15.3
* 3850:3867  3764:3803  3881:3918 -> 4.8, 16.2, 17.8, 17.2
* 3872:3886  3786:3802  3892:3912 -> 3.4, 14.5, 18.8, 17.9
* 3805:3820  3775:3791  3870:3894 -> 0.8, 17.4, 14.1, 16.4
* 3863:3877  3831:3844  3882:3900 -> 0.9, 9.73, 16.2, 13.7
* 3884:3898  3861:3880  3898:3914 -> 0.4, 13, 19.4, 16.7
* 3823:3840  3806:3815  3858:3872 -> 6.0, 16.7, 12.6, 15.1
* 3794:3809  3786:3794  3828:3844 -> -1.7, 14.8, 9.75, 13.6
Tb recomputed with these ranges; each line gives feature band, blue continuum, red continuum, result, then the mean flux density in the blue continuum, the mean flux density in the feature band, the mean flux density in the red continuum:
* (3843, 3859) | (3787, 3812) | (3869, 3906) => 3.0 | 15.1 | 12.5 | 15.5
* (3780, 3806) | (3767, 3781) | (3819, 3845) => -0.6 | 17.7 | 15.7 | 10.4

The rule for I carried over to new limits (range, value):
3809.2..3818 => 16.1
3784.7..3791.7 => 15.7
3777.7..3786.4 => 18.5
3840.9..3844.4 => 11.2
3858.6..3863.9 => 12.7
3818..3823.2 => 12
